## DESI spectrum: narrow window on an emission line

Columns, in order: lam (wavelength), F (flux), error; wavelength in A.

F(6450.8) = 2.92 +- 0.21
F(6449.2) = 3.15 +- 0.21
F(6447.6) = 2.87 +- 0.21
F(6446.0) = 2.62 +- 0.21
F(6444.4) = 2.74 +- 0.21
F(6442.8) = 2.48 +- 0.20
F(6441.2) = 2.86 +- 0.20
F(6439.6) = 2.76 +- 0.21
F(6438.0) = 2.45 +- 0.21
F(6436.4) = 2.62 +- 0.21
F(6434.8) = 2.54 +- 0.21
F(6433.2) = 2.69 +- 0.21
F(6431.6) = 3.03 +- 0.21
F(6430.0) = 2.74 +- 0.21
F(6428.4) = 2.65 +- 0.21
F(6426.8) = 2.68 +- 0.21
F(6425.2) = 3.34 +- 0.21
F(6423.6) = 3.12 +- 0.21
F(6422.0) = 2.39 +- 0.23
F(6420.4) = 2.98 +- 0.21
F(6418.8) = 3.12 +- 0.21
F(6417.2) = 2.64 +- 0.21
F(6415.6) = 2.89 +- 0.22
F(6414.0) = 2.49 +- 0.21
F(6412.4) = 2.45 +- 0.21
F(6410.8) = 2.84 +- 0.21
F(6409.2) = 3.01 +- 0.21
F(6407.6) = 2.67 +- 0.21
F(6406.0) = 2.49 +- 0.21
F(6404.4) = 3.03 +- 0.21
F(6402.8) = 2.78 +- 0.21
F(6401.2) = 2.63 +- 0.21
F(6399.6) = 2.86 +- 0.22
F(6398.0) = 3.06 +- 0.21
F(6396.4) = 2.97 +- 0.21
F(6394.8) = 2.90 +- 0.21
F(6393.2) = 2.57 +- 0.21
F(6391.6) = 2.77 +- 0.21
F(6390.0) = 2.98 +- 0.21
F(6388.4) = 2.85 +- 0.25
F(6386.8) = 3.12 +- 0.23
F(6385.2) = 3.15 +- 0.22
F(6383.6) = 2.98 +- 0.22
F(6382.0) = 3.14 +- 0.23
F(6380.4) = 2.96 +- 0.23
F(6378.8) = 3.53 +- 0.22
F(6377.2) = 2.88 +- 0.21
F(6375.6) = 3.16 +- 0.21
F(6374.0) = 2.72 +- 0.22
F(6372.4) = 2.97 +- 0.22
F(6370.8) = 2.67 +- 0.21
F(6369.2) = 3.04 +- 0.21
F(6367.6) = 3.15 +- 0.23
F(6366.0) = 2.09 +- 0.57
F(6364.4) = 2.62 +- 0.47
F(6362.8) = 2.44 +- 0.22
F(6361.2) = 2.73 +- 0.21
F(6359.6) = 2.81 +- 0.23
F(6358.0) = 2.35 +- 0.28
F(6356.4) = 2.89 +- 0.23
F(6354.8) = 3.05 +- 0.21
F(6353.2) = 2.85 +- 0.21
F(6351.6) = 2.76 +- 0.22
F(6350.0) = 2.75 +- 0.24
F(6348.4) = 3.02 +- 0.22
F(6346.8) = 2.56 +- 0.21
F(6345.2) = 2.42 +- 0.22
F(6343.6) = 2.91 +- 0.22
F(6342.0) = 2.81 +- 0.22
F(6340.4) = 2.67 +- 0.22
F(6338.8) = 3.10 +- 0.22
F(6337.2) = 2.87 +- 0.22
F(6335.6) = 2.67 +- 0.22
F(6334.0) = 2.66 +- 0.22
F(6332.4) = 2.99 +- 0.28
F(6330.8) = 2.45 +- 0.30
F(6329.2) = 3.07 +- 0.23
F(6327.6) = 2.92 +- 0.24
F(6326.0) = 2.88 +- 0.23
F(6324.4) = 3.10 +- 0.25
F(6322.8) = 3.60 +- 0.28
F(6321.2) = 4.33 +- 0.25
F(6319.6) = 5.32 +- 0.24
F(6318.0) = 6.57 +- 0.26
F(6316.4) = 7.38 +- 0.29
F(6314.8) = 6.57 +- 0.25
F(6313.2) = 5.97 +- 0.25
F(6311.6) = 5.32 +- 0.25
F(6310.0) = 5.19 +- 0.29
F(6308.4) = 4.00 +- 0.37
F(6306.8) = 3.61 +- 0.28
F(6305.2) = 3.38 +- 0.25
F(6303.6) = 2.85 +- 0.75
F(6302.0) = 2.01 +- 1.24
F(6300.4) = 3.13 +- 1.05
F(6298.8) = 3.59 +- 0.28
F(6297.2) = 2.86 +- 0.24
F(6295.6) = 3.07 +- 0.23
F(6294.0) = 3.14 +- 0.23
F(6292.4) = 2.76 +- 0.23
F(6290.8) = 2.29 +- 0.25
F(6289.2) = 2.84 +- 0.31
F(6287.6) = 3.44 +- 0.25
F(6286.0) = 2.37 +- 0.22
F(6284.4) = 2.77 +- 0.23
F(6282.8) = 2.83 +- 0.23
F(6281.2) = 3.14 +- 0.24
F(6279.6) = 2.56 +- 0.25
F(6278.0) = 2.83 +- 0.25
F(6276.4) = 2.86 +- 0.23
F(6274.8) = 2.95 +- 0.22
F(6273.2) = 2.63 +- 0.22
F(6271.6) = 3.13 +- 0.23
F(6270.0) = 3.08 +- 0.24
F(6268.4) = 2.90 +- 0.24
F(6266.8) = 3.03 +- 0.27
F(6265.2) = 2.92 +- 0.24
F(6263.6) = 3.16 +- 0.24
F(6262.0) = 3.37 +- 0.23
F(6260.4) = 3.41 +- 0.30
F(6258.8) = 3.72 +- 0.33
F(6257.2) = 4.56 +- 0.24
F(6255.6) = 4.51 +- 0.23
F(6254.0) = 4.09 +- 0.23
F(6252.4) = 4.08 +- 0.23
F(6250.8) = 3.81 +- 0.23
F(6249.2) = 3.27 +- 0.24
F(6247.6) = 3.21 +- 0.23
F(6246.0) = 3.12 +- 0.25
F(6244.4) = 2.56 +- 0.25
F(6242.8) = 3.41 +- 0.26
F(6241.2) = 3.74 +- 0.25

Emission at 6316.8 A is [O III] 5007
